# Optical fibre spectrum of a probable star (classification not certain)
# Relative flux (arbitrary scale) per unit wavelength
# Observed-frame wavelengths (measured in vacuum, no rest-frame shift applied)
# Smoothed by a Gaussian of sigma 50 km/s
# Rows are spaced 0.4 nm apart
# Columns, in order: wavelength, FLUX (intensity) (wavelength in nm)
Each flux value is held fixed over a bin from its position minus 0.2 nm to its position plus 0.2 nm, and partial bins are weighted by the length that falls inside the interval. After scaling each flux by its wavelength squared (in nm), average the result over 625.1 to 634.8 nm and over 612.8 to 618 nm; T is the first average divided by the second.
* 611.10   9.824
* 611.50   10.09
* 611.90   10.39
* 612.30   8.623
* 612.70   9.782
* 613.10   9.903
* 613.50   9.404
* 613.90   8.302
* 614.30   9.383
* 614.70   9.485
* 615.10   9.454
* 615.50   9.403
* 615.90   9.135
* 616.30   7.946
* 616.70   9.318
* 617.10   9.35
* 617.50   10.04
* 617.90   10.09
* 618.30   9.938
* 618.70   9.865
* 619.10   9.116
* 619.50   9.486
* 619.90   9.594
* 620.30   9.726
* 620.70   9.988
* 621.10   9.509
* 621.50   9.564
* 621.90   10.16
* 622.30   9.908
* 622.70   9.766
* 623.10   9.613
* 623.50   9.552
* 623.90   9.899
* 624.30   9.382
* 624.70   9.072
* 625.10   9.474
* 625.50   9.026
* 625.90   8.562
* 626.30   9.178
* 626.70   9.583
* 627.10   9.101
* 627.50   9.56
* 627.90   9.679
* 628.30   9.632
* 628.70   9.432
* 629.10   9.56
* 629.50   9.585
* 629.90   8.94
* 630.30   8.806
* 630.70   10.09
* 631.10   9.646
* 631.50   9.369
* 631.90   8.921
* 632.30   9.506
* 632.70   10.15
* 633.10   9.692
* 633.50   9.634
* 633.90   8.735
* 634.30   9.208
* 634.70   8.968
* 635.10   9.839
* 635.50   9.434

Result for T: 1.05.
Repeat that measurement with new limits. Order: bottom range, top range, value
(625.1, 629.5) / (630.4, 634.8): 1.03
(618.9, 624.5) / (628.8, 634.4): 1.01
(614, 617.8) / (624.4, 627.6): 1.02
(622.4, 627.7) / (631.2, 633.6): 1.04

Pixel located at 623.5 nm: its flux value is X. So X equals 9.552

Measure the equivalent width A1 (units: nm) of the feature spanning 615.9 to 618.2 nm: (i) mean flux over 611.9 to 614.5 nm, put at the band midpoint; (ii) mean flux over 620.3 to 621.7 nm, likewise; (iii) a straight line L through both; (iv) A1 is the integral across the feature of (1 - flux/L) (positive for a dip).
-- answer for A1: 0.04 nm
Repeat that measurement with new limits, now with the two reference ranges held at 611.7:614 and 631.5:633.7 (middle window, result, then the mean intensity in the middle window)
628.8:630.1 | 0.02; 9.37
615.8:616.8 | 0.08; 8.71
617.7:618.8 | -0.06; 9.97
